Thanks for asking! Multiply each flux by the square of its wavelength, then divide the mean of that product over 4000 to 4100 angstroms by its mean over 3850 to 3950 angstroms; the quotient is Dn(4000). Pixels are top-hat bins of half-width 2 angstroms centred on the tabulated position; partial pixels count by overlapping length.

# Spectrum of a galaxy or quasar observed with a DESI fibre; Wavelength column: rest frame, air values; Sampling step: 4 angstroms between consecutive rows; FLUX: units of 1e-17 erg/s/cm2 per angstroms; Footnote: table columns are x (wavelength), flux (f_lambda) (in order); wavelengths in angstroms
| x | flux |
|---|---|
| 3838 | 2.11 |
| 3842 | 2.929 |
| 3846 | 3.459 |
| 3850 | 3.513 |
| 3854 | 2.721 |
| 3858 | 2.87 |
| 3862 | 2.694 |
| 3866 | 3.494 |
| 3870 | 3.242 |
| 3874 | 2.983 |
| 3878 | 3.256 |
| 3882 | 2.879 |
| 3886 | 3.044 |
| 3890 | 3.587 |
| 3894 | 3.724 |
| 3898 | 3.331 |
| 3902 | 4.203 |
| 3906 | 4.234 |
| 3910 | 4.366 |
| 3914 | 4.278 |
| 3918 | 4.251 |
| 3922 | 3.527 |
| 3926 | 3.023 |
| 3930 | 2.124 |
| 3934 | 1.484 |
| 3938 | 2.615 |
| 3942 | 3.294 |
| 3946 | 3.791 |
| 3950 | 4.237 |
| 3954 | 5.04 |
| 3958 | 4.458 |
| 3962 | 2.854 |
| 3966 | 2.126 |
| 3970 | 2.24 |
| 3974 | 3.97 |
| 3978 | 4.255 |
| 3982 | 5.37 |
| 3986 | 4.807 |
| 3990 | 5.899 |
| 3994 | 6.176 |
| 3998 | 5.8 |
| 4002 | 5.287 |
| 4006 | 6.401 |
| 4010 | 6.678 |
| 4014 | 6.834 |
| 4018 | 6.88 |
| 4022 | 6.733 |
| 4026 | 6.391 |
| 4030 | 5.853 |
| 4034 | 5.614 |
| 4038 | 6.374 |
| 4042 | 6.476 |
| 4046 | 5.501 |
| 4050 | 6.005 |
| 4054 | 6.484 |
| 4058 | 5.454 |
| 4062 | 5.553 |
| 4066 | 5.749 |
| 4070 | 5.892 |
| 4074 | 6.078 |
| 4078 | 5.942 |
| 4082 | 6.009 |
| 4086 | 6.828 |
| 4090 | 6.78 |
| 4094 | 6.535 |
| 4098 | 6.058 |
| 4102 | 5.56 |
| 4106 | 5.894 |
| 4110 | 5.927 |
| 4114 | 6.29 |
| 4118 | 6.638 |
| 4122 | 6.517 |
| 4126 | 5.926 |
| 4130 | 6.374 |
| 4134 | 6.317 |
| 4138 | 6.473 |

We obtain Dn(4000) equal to 2.01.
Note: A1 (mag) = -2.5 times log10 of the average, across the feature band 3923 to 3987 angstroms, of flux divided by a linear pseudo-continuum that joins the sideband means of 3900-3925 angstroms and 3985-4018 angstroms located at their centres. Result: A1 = 0.42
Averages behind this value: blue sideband 4.1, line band 3.46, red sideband 6.08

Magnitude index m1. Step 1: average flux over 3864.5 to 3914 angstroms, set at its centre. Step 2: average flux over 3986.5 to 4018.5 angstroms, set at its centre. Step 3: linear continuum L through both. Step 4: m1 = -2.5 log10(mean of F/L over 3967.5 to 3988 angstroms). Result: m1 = 0.35 mag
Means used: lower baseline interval 3.56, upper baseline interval 6.15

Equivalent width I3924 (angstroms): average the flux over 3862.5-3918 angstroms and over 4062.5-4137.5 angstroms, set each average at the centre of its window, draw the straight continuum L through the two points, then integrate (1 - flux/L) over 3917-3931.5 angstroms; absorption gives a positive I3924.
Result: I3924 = 2.9 angstroms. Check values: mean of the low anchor 3.59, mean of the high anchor 6.18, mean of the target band 3.2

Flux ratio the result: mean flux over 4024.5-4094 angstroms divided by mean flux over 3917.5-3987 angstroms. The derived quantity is 1.74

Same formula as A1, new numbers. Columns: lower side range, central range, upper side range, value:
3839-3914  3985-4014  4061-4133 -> -0.21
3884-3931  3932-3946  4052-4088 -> 0.48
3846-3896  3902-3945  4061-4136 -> 0.14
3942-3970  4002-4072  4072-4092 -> -0.16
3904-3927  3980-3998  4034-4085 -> -0.12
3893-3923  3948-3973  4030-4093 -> 0.31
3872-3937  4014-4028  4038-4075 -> -0.25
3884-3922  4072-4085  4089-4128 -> -0.04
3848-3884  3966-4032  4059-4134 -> -0.13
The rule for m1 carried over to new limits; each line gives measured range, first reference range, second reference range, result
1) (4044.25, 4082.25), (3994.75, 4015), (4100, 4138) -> 0.056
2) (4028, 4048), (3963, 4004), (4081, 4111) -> -0.117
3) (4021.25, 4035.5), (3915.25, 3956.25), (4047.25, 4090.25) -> -0.173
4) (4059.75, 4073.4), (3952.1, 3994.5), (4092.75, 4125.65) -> -0.040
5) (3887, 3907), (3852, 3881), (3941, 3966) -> -0.136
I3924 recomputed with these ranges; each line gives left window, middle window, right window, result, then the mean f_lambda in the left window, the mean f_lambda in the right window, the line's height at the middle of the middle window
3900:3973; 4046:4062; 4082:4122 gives -1.2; 3.46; 6.28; 5.46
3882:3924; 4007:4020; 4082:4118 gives -4.0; 3.81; 6.24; 5.17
